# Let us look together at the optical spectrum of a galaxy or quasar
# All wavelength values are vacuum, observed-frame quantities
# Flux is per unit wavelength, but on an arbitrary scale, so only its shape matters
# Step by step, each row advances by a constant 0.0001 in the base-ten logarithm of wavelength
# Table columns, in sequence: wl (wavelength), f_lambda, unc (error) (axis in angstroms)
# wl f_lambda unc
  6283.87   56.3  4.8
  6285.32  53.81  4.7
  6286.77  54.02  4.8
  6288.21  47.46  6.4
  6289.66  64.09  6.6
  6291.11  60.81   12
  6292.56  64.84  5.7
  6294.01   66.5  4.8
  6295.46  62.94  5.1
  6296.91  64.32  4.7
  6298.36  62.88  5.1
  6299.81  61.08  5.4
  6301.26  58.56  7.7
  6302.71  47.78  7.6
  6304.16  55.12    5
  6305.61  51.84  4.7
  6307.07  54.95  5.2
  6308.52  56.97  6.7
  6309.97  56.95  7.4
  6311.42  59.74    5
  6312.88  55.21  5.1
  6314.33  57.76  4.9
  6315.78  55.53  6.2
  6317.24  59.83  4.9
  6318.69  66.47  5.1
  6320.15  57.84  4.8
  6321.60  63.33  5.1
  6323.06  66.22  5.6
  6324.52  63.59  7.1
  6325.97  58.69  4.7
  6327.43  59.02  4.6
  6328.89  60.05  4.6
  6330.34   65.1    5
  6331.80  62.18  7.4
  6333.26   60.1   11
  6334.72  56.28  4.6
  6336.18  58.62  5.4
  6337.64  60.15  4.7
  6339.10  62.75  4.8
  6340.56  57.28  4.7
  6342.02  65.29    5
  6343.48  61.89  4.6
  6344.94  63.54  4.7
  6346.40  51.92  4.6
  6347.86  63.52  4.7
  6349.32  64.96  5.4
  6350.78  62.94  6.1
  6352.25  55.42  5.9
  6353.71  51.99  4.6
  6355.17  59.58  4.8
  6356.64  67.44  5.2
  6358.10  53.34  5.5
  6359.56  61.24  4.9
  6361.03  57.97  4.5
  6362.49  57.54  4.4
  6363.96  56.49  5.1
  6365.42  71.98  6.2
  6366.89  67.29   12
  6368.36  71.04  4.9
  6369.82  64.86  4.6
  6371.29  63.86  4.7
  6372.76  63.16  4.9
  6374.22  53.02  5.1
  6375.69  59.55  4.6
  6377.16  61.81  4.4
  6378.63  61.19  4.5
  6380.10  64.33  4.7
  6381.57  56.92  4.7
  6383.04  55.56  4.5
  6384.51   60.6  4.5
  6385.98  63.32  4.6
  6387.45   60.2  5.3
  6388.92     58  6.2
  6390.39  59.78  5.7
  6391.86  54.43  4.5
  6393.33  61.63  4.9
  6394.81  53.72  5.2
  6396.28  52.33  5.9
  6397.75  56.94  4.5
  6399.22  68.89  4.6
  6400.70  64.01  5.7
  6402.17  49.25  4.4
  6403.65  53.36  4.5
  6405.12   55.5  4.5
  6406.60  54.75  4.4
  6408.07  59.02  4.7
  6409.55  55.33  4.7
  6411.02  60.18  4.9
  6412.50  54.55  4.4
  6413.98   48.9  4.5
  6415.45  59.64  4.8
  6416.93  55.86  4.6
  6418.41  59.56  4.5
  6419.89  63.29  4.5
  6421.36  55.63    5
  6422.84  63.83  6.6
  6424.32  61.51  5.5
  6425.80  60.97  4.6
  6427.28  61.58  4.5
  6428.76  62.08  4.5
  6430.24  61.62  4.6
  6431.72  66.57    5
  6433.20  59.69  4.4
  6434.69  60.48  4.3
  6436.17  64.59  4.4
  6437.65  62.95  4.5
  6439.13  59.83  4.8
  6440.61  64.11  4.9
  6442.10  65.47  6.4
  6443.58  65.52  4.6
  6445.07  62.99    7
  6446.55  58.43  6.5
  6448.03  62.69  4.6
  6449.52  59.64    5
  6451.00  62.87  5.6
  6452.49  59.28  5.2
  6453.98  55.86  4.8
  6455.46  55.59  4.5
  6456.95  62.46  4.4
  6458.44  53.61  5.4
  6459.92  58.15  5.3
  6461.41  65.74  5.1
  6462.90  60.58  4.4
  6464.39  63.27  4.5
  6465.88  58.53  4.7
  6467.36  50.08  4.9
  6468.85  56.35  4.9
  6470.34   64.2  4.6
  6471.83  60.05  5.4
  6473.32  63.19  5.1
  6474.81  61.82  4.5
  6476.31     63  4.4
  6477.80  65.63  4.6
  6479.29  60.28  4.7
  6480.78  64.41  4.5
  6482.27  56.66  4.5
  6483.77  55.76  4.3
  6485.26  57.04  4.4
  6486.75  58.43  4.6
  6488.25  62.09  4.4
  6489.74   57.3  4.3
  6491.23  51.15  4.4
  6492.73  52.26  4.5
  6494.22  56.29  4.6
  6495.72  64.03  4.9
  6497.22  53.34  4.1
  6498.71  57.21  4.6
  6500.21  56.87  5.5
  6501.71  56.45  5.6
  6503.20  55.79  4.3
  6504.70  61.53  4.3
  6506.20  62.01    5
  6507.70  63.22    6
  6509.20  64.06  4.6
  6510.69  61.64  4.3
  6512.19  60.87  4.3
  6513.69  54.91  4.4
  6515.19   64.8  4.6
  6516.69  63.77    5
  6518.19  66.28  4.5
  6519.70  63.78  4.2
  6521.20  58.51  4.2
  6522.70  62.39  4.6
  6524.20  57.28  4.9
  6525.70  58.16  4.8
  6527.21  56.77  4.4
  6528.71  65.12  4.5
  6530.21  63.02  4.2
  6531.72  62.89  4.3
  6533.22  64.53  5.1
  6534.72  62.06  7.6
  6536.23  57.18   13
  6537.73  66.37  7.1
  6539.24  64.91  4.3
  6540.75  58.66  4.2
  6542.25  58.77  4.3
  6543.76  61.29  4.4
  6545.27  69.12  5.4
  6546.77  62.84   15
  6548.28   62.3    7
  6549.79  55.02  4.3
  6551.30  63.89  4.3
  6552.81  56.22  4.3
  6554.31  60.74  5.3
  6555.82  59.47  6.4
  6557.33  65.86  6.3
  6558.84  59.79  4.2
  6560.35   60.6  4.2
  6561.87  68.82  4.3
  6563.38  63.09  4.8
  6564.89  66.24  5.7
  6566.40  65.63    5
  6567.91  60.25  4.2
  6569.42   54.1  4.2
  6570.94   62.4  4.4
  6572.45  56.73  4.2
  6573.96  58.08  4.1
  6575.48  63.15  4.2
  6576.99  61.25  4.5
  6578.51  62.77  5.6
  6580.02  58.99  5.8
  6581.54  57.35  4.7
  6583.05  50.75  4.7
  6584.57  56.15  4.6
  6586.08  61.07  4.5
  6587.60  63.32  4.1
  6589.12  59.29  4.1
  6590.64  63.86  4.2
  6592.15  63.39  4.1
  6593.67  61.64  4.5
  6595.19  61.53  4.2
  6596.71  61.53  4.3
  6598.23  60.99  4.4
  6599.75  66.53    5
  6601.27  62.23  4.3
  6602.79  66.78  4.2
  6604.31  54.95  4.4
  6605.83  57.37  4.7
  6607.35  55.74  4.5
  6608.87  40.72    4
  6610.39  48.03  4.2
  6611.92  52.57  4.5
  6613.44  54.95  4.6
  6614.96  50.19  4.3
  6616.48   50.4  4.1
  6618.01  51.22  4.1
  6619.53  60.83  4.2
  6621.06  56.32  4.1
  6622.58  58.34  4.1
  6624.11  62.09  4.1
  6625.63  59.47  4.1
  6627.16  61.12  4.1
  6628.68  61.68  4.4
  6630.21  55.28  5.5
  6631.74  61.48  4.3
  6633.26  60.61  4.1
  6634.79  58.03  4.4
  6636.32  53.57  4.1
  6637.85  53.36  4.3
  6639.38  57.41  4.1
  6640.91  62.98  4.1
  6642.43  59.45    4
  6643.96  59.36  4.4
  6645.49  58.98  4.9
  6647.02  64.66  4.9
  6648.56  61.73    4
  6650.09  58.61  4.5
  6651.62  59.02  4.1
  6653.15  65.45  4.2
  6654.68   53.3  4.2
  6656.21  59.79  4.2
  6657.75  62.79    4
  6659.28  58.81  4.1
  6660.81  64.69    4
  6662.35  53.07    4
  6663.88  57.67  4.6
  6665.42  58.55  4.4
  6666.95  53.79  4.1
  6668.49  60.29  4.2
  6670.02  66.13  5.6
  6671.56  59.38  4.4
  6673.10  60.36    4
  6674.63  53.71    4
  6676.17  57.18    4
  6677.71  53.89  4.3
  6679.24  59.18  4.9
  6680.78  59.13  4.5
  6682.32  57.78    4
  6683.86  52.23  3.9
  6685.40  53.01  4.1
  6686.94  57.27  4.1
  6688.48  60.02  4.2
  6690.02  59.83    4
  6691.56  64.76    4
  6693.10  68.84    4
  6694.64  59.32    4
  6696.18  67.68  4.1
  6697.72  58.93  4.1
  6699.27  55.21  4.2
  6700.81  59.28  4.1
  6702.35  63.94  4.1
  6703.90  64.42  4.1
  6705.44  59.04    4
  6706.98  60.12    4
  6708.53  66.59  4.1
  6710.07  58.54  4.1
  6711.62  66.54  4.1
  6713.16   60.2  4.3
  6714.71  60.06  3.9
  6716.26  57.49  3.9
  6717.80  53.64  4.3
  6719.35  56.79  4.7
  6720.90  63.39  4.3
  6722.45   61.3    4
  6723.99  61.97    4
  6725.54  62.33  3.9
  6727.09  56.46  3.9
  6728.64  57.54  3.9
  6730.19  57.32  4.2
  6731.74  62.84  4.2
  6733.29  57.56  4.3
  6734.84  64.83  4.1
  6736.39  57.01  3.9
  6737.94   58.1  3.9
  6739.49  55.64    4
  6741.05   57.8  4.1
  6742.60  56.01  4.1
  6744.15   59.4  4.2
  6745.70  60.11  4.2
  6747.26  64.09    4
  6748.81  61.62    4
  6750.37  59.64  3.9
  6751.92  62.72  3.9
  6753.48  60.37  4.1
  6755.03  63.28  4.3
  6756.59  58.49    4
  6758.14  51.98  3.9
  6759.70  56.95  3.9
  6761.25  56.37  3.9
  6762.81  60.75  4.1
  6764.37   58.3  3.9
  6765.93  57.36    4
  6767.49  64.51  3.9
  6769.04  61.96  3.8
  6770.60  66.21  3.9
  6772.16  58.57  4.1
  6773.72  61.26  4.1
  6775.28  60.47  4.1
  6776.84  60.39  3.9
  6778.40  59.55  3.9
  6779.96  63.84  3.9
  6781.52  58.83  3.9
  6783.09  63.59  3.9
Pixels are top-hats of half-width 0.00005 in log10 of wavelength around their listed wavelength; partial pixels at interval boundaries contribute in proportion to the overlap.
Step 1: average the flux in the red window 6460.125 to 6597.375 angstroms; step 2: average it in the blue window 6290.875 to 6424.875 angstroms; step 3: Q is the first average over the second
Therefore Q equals 1.02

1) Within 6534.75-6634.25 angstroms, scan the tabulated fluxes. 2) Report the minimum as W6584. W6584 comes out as 40.72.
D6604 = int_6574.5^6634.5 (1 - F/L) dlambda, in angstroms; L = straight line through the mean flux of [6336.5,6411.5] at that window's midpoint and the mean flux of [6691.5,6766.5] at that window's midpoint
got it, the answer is 1.6 angstroms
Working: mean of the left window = 59.8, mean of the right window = 60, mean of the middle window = 58.3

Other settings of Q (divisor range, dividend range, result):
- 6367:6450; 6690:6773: 1.00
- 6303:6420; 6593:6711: 0.99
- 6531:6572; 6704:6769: 0.96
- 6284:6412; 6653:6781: 1.00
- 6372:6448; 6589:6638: 0.97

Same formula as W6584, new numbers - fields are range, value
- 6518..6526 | 57.28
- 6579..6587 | 50.75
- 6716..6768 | 51.98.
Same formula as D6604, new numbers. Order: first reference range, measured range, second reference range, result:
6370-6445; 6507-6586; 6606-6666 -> -3.88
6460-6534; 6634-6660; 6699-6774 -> 0.32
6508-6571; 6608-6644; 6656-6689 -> 1.93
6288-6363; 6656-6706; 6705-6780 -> 0.41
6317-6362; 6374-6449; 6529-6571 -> 1.85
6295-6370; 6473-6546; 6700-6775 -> -0.44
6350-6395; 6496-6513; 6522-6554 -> 0.47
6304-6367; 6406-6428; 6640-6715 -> 0.57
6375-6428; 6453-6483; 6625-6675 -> -0.65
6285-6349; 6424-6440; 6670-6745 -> -0.67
